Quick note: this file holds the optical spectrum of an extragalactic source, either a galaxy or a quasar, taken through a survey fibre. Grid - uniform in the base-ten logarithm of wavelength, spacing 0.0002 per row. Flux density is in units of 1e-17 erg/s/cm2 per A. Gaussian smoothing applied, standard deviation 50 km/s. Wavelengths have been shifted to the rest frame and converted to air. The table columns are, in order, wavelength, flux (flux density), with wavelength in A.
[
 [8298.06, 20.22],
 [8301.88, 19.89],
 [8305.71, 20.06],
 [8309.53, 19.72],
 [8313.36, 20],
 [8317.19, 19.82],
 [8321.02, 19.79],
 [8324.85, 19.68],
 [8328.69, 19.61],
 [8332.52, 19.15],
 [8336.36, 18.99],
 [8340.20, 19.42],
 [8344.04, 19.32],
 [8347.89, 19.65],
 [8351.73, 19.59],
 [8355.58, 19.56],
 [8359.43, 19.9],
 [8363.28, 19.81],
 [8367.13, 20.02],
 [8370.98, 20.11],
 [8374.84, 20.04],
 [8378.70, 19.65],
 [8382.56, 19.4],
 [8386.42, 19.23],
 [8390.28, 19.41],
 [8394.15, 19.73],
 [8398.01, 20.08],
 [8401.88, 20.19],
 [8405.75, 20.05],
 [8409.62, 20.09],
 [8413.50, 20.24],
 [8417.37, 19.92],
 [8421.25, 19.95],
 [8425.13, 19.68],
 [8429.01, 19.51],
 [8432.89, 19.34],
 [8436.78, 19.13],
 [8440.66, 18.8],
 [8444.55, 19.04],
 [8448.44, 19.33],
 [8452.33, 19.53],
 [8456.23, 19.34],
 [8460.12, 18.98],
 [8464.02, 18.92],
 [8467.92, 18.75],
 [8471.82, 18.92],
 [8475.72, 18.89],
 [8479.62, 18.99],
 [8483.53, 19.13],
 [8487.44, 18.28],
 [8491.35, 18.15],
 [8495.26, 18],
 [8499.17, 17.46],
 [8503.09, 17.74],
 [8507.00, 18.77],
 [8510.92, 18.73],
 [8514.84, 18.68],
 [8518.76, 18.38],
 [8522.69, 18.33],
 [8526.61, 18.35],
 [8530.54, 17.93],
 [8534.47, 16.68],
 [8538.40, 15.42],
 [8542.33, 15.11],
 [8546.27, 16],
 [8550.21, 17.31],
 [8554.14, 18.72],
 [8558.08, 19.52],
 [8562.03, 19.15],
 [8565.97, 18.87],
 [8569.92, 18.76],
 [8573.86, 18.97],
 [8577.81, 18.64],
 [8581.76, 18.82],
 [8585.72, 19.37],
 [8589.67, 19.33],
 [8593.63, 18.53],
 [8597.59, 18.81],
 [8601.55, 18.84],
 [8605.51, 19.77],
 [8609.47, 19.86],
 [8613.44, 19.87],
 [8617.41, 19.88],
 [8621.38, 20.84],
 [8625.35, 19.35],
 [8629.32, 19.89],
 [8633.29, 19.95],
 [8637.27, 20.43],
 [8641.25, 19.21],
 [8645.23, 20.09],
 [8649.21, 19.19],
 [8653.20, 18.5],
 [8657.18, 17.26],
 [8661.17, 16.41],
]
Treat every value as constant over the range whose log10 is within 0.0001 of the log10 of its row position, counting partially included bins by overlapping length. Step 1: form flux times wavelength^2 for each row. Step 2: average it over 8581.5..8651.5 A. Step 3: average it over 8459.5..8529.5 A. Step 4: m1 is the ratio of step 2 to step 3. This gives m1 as 1.09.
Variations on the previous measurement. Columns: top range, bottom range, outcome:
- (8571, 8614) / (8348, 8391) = 1.02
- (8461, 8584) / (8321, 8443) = 0.96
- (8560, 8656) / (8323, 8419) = 1.04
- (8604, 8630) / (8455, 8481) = 1.09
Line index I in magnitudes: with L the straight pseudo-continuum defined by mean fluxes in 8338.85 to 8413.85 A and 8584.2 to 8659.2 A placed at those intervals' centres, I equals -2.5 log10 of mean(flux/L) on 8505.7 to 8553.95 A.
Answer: 0.12 mag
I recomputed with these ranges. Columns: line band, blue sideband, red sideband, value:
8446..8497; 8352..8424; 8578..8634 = 0.05 mag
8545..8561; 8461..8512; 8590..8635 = 0.06 mag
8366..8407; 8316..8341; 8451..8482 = -0.03 mag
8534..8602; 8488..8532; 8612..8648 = 0.05 mag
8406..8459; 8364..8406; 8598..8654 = 0.01 mag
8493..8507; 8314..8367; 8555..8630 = 0.09 mag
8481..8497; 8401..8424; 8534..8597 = 0.04 mag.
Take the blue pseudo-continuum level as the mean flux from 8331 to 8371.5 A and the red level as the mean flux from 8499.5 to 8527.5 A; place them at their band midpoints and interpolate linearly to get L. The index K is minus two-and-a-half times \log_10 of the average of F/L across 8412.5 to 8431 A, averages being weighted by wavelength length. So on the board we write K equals -0.04 mag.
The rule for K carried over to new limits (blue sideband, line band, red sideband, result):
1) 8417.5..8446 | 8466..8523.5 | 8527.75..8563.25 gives -0.02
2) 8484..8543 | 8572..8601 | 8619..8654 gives 0.00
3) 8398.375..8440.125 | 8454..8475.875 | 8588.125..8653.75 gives 0.04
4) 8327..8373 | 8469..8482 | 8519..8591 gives -0.02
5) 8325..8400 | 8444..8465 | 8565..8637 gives 0.02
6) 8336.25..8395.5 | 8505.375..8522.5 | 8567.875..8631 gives 0.05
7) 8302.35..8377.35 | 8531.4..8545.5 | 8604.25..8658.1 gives 0.23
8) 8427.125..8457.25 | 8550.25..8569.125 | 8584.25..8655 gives 0.03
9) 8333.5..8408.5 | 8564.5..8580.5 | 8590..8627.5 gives 0.04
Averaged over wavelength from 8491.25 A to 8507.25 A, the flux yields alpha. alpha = 17.9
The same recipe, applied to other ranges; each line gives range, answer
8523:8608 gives 18.2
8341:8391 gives 19.7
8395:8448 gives 19.7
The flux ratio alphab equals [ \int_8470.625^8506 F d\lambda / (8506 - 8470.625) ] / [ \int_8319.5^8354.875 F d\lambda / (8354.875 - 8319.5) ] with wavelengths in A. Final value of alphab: 0.9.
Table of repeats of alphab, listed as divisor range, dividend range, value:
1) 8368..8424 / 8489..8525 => 0.92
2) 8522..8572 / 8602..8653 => 1.12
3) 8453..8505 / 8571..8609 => 1.02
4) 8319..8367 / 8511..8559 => 0.90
